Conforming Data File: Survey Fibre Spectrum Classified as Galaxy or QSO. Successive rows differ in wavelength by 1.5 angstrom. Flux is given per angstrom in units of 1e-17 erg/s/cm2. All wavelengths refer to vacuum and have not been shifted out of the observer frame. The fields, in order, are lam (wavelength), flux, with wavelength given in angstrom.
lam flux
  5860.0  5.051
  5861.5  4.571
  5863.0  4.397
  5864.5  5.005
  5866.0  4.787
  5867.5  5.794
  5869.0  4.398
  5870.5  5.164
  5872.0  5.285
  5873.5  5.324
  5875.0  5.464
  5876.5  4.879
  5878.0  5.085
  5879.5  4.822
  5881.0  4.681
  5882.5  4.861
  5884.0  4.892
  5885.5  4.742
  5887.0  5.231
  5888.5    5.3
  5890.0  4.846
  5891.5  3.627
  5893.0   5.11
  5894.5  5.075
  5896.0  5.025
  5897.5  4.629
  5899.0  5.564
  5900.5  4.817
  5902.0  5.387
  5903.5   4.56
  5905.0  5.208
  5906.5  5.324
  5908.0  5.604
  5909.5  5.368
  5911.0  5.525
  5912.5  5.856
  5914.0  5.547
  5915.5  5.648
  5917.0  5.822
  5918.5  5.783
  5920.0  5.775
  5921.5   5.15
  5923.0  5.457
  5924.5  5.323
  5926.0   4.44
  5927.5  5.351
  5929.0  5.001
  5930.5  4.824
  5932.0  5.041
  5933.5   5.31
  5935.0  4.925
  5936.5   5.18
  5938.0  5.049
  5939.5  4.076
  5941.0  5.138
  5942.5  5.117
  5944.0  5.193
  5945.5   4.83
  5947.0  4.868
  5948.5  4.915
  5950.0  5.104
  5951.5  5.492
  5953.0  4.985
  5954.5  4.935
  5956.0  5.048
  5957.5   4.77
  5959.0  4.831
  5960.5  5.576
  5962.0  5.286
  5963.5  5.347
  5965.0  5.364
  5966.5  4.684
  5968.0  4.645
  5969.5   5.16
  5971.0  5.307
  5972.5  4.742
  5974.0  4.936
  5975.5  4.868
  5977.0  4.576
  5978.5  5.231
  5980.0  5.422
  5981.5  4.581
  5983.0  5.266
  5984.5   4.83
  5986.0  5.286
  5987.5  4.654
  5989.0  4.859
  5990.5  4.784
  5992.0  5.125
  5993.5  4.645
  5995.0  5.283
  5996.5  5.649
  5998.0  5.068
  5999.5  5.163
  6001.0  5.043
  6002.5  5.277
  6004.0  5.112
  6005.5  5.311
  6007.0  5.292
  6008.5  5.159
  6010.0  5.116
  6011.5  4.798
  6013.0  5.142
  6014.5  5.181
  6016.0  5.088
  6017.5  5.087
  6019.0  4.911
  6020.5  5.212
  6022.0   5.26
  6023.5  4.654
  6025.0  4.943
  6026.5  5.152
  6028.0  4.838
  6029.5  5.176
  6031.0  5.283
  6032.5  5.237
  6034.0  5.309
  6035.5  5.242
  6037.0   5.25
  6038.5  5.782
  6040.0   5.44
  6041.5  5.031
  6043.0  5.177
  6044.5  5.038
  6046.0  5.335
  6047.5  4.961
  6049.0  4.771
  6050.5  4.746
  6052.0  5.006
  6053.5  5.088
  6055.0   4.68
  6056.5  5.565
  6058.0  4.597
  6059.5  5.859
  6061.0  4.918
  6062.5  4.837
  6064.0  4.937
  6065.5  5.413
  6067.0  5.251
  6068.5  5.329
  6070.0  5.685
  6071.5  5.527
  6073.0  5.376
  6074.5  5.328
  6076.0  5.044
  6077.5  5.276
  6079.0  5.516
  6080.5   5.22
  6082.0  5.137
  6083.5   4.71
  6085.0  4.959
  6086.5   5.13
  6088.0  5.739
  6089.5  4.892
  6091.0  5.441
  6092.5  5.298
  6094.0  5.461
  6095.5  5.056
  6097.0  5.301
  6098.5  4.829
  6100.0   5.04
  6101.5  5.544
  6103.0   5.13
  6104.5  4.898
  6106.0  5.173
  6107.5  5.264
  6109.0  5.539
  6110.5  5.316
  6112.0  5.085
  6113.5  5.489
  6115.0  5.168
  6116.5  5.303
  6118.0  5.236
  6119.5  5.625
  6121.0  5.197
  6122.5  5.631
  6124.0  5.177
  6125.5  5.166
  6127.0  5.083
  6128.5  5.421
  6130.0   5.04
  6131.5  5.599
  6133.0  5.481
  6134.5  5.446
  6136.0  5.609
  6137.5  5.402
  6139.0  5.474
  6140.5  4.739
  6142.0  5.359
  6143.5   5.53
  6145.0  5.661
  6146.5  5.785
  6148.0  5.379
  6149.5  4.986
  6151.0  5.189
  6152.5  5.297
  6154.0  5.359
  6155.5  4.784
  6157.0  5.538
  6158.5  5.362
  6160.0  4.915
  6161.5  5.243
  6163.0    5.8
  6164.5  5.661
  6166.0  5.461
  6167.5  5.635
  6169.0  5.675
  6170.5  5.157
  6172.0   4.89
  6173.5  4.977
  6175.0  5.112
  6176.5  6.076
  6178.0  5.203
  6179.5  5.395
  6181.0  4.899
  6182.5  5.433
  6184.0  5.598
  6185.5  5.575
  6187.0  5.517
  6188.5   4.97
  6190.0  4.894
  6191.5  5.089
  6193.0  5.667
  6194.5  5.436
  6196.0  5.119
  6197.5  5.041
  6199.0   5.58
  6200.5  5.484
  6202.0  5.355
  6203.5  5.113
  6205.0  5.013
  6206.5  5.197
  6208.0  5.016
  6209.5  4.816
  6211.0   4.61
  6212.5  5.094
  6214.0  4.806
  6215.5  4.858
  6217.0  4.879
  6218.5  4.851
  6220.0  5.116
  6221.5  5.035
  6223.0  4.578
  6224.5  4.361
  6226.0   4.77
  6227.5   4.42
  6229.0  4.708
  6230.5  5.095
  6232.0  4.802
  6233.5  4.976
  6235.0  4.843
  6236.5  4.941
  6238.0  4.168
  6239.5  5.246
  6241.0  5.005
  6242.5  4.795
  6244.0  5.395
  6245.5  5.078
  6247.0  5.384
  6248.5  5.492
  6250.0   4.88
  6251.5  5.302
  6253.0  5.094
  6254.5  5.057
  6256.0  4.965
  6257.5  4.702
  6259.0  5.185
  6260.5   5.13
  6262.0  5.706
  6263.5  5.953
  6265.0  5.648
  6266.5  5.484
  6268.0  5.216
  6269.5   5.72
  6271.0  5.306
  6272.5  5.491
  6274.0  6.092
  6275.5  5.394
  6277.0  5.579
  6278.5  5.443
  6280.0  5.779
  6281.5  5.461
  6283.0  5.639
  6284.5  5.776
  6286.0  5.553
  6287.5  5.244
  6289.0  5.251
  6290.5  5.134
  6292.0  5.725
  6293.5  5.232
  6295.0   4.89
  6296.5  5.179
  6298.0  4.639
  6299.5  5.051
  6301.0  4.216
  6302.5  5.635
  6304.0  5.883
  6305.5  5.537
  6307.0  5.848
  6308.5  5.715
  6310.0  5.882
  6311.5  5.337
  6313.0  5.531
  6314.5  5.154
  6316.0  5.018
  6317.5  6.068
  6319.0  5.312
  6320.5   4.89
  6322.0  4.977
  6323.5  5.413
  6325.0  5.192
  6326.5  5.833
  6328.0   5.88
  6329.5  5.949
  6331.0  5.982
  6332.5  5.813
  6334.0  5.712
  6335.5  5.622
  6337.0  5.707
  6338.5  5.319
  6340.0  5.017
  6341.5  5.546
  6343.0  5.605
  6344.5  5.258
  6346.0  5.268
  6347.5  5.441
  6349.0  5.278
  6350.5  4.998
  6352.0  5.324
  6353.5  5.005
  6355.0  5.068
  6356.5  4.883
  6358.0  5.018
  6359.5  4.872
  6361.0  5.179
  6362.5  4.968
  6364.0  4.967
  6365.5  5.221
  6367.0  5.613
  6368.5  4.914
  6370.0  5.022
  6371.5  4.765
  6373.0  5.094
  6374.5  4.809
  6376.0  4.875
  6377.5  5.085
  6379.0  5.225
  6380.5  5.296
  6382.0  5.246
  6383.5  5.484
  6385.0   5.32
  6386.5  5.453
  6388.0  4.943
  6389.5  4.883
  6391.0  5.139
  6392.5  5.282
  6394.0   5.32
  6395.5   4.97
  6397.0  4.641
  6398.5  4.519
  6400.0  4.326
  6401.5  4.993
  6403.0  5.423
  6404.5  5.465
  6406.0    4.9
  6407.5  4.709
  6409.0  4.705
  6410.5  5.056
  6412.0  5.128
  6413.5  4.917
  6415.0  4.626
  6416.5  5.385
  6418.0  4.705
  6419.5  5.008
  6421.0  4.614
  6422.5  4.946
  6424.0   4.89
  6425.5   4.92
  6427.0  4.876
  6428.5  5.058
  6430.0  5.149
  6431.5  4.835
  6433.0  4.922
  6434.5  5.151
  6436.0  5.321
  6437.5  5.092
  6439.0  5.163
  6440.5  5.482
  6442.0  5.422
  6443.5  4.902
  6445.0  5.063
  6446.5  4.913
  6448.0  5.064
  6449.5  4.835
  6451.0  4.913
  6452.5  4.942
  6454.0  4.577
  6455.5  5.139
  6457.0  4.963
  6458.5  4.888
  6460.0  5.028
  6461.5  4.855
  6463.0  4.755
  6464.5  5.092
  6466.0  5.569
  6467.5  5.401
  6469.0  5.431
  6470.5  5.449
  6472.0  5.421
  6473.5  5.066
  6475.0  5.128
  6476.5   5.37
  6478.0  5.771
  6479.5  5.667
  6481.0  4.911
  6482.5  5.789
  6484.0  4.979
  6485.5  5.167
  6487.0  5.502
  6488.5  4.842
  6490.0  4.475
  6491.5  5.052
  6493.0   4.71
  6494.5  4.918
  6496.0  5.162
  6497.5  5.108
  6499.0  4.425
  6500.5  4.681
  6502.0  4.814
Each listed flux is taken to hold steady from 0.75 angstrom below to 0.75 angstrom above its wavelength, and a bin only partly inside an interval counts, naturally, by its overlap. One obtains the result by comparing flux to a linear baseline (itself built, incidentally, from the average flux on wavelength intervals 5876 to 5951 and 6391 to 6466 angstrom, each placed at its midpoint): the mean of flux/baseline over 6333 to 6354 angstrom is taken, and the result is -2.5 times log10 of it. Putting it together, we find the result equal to -0.08 mag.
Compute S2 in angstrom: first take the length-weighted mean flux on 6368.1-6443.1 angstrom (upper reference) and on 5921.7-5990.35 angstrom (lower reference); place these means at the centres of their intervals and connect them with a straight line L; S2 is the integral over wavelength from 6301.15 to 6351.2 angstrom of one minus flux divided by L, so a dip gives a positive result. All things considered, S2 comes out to -4.59 angstrom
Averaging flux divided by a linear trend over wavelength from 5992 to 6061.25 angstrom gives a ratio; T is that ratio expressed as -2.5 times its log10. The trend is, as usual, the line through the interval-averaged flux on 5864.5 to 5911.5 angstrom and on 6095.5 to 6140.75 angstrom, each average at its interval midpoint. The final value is 0.012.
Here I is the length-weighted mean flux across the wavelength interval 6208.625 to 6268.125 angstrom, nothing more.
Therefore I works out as 5.01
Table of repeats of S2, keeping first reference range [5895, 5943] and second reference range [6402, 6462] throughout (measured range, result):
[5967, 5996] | 1.3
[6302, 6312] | -1.3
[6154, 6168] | -0.7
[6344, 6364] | -0.3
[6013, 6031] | 0.4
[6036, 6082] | -0.4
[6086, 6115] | -0.6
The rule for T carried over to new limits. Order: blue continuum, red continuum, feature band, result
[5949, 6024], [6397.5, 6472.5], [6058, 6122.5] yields -0.04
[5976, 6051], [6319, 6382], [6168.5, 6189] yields -0.03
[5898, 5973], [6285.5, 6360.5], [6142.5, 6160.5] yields -0.01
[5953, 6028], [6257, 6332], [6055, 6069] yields 0.00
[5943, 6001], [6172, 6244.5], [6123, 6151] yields -0.06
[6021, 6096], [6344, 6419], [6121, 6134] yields -0.03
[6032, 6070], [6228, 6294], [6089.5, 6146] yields -0.02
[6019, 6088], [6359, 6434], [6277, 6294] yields -0.09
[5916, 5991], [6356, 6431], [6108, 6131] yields -0.05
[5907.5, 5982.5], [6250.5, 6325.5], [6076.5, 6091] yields 0.01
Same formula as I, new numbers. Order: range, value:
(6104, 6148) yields 5.34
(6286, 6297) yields 5.26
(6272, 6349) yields 5.45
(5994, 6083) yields 5.17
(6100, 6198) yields 5.32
